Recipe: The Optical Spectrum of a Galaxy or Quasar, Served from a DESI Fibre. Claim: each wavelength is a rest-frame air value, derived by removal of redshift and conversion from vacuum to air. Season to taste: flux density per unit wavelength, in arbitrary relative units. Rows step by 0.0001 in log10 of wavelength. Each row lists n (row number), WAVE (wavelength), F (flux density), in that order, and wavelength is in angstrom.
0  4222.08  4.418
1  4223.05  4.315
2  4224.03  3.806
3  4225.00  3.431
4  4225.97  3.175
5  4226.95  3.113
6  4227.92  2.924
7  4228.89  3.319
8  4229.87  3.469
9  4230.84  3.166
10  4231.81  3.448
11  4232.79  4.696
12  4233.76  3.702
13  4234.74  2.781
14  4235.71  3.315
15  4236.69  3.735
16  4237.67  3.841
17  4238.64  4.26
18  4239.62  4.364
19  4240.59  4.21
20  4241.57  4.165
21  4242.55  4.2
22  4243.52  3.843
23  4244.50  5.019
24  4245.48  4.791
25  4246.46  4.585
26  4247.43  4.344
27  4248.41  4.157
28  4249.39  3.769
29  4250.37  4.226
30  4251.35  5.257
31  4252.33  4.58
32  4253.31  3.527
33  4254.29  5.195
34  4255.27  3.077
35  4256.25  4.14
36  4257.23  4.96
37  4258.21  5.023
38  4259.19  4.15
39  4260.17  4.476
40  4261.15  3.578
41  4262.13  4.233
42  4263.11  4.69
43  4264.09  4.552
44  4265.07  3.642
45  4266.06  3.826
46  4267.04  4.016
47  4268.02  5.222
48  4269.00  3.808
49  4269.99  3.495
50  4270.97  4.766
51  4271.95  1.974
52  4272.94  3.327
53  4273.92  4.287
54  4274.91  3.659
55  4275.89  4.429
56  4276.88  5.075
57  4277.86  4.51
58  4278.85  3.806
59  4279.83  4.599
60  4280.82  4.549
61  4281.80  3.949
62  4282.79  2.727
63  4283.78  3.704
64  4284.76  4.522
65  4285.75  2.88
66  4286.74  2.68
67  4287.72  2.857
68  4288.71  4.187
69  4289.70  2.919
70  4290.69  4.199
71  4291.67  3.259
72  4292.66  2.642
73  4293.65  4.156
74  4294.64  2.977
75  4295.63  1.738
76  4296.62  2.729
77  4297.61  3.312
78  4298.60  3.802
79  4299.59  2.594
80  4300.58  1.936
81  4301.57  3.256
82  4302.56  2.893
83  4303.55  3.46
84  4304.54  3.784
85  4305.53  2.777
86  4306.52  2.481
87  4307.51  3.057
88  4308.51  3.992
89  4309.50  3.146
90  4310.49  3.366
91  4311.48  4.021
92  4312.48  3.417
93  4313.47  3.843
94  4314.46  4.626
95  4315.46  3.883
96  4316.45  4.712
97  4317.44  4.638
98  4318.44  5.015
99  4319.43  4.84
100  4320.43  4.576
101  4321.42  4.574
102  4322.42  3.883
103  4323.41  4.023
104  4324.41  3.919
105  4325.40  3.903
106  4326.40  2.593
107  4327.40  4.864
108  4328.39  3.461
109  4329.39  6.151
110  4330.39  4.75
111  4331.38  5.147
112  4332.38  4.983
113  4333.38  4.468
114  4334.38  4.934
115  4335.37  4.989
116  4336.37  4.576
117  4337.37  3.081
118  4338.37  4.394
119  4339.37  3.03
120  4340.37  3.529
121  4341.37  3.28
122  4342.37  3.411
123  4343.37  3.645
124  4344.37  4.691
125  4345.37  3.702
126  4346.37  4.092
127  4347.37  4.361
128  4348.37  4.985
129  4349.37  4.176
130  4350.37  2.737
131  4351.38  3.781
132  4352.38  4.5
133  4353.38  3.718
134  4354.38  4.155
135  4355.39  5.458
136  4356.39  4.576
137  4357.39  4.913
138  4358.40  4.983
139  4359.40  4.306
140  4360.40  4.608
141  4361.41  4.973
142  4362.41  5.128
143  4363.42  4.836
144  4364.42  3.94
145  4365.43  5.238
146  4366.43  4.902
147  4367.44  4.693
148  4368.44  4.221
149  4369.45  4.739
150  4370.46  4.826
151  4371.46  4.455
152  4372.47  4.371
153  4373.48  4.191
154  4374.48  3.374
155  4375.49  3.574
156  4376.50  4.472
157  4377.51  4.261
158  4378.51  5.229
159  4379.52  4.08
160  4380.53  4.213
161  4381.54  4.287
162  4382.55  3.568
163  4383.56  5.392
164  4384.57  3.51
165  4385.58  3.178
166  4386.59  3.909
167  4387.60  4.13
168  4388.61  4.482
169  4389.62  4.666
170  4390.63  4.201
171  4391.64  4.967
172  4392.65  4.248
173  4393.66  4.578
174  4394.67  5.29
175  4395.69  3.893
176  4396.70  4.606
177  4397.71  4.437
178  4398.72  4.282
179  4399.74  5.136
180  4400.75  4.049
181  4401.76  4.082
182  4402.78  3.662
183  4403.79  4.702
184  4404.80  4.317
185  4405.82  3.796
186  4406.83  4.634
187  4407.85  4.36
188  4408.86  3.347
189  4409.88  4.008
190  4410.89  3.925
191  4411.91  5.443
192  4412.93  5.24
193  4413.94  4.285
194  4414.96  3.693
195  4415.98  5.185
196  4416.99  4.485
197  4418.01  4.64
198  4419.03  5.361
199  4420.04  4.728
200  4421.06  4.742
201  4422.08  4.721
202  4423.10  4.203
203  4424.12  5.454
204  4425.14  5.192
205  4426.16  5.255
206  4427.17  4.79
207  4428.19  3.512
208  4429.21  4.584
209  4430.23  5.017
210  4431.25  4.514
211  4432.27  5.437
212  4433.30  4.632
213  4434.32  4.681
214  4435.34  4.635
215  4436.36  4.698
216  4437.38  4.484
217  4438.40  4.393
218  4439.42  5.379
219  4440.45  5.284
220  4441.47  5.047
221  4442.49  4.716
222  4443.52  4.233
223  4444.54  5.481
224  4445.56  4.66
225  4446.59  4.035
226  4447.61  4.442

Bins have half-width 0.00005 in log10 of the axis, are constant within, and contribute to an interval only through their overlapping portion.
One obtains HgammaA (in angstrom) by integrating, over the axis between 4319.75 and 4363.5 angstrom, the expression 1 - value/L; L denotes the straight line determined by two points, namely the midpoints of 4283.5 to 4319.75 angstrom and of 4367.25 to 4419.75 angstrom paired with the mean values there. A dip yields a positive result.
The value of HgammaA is -5.0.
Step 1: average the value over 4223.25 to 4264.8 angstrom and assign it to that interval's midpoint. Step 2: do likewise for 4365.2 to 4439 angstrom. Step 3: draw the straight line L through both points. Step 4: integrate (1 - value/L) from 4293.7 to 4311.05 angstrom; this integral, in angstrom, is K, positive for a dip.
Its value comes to 4.7 angstrom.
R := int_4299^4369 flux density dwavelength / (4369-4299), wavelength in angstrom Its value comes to 4.11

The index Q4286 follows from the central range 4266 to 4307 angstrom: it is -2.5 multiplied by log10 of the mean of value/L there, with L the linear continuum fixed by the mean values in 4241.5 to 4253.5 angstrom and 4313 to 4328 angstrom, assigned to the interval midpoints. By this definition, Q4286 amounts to 0.22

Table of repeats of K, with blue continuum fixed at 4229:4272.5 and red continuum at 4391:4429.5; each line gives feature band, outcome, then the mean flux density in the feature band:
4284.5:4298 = 3.2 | 3.19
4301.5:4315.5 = 2.6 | 3.46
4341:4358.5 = 0.8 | 4.16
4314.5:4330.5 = -0.3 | 4.36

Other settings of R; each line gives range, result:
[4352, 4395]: 4.45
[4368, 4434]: 4.44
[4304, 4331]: 4.02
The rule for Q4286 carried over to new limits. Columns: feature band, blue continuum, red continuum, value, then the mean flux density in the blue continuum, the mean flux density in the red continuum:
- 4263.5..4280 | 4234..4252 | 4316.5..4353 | 0.032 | 4.16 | 4.22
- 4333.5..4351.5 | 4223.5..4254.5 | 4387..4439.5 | 0.085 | 3.94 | 4.55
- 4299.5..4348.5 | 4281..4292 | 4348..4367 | 0.021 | 3.48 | 4.52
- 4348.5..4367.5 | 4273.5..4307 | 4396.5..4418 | -0.135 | 3.45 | 4.37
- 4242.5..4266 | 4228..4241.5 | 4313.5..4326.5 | -0.131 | 3.71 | 4.28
